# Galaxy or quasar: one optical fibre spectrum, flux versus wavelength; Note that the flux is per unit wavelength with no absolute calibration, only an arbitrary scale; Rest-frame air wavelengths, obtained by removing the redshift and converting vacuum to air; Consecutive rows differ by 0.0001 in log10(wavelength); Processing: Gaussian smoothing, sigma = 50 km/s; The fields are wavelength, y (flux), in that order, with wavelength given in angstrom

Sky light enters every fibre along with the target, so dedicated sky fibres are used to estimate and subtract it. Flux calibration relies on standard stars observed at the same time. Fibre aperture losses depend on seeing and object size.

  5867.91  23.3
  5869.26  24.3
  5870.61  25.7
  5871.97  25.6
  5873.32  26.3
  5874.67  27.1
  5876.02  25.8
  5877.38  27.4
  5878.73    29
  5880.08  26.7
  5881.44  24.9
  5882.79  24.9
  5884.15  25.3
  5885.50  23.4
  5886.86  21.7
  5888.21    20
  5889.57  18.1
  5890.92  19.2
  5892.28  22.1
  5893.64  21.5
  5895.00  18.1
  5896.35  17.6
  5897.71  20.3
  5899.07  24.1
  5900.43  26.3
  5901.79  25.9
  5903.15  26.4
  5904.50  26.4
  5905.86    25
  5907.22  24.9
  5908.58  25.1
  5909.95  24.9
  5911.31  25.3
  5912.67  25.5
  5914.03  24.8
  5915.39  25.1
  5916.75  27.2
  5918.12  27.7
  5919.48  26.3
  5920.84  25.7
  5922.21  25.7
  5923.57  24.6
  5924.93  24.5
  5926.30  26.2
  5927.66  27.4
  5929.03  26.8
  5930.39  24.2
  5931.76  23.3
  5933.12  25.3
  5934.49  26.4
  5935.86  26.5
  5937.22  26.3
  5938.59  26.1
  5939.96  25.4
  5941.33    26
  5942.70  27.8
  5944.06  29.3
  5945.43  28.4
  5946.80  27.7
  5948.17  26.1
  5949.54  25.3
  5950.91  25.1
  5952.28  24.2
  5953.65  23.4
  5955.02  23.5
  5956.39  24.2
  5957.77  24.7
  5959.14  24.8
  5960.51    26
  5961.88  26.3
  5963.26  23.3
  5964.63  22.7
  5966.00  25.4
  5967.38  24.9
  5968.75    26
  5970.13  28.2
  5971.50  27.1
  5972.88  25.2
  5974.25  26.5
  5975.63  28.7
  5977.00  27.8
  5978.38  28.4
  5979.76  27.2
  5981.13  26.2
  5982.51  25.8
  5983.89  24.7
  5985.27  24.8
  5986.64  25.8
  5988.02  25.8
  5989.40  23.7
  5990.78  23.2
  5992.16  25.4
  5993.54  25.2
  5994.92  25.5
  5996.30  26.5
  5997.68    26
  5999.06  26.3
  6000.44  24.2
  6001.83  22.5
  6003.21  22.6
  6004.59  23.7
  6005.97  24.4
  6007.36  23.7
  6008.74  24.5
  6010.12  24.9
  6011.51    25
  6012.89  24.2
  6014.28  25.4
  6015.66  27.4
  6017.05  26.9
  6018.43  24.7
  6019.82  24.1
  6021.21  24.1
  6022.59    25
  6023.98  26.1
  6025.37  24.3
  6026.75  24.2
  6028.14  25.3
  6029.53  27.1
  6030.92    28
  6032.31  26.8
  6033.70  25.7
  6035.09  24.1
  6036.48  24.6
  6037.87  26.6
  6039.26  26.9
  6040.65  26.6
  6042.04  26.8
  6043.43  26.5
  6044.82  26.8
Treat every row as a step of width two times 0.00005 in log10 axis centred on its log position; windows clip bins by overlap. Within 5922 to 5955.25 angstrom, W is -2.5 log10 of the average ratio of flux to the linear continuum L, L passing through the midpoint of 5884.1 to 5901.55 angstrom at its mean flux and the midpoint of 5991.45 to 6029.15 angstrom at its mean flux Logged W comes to -0.140 mag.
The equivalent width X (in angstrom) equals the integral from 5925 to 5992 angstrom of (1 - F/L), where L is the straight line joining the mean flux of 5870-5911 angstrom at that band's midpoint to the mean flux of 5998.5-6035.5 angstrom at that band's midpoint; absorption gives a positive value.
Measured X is -3.4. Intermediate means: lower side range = 24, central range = 25.8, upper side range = 25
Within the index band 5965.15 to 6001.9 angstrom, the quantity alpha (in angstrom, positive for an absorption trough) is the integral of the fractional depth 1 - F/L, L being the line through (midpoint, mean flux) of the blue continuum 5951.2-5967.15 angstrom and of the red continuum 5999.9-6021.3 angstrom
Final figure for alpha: -2.1 angstrom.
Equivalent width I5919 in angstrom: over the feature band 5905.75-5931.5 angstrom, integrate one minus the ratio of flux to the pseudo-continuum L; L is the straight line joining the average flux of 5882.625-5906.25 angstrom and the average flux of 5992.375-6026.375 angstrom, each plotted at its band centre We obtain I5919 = -2.9 angstrom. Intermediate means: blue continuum 22.5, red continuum 24.9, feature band 25.6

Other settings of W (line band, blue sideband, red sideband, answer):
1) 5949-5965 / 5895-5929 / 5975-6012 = 0.03 mag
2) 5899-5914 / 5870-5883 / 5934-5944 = 0.04 mag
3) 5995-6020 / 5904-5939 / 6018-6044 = 0.03 mag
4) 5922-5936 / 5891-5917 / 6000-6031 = -0.06 mag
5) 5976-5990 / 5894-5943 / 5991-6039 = -0.04 mag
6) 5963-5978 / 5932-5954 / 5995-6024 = -0.02 mag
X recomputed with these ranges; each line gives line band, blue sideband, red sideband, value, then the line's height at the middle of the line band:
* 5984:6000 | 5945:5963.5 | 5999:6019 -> -0.3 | 24.8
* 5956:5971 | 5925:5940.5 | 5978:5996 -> 0.2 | 25.6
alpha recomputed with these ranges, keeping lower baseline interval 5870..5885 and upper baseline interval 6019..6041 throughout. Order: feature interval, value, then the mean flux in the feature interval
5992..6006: 0.5 angstrom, 24.8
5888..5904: 2.7 angstrom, 21.7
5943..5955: -0.1 angstrom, 26.1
